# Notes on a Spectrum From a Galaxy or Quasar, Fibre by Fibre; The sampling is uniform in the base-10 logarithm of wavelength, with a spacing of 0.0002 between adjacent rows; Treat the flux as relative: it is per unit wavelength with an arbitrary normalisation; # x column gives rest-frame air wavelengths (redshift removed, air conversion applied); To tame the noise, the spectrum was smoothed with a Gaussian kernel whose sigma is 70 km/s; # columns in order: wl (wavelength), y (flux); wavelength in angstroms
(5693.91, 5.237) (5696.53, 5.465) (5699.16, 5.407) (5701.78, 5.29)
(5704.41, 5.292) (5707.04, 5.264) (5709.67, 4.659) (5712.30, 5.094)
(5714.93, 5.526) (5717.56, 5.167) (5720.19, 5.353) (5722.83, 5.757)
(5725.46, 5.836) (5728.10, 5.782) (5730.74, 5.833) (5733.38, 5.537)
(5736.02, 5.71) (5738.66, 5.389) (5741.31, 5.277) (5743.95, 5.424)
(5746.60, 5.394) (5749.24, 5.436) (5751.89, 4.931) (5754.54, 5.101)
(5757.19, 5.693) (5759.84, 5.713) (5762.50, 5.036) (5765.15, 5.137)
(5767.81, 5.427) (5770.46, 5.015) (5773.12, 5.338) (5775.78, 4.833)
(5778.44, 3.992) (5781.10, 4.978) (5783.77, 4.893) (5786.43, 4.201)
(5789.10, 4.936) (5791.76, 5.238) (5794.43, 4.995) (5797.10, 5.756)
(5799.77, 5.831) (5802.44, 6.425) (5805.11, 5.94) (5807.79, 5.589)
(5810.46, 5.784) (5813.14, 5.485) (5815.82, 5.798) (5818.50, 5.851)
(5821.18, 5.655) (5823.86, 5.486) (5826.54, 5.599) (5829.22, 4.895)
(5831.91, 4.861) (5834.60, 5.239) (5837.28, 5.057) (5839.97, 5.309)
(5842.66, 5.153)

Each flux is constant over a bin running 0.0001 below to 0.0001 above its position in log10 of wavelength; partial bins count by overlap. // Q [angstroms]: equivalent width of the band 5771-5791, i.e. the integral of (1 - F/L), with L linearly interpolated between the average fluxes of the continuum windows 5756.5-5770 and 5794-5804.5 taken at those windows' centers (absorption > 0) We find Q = 3.0 angstroms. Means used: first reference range 5.36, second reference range 5.83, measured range 4.76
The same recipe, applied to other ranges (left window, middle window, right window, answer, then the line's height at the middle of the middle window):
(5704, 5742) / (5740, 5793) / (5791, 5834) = 3.9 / 5.5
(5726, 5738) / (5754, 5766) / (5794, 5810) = 0.8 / 5.74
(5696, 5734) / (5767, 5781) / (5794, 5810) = 1.9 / 5.68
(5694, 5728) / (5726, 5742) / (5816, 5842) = -0.8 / 5.35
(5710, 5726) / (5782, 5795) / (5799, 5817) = 2.0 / 5.74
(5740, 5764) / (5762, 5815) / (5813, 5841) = 1.1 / 5.36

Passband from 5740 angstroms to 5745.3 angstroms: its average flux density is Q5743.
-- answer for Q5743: 5.35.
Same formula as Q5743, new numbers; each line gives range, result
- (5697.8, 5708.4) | 5.31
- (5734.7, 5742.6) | 5.46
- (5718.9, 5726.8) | 5.65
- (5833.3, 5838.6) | 5.15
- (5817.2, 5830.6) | 5.5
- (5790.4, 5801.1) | 5.46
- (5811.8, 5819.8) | 5.71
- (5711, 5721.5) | 5.29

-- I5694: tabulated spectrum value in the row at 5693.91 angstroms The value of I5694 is 5.237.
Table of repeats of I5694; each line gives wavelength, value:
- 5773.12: 5.338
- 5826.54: 5.599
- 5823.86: 5.486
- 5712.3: 5.094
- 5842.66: 5.153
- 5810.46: 5.784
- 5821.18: 5.655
